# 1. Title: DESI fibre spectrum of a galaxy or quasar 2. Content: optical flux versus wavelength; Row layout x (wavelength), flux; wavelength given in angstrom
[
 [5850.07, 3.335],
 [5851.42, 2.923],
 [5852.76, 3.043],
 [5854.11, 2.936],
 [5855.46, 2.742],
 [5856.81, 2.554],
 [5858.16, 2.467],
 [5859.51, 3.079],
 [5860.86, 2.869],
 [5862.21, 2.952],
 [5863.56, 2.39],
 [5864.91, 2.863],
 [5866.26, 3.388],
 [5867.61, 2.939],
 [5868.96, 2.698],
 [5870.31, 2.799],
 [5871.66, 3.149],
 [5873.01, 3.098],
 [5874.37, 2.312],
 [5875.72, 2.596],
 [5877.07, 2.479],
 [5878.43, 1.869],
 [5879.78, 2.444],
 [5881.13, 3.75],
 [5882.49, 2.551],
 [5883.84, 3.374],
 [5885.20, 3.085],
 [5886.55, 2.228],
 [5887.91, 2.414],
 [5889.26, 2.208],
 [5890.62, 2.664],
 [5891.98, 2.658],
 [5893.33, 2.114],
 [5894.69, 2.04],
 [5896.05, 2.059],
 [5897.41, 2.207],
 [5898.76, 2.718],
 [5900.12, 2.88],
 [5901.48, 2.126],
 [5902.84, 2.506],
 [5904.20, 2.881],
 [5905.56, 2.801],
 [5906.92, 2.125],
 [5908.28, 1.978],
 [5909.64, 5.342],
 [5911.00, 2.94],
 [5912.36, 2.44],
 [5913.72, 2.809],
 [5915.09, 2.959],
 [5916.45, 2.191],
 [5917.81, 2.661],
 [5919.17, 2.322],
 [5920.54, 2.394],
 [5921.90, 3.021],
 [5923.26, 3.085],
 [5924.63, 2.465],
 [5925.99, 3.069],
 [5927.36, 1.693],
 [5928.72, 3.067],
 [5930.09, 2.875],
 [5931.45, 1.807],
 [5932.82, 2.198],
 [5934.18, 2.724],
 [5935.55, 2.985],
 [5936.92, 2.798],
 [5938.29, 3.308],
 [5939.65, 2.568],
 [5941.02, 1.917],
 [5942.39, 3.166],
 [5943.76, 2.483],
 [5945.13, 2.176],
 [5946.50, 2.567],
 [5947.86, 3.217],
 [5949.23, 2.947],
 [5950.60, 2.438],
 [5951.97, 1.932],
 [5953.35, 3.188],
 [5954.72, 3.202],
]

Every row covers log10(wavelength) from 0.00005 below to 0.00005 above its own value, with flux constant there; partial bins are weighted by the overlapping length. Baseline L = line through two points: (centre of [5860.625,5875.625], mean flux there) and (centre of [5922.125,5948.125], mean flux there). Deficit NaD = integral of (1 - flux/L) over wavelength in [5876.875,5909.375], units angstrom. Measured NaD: 2.67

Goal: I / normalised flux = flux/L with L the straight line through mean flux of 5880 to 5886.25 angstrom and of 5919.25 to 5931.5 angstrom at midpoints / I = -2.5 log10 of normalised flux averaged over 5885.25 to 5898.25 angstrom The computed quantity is 0.269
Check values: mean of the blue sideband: 3.08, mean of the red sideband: 2.64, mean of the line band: 2.33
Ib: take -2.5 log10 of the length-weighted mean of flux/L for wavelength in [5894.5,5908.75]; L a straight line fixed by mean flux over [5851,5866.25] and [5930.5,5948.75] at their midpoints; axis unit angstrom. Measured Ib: 0.13 mag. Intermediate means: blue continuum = 2.83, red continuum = 2.62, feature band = 2.41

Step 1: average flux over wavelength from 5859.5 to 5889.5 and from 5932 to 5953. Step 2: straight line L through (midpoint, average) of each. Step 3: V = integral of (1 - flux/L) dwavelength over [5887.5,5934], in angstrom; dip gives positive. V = 1.9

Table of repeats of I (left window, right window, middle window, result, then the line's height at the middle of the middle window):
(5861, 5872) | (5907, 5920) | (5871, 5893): 0.08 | 2.86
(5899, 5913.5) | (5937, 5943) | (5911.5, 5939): 0.05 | 2.77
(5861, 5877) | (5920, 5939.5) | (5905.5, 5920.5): -0.02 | 2.72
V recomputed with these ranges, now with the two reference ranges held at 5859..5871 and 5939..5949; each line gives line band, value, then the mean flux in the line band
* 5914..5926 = 0.09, 2.67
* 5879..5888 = -0.10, 2.85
